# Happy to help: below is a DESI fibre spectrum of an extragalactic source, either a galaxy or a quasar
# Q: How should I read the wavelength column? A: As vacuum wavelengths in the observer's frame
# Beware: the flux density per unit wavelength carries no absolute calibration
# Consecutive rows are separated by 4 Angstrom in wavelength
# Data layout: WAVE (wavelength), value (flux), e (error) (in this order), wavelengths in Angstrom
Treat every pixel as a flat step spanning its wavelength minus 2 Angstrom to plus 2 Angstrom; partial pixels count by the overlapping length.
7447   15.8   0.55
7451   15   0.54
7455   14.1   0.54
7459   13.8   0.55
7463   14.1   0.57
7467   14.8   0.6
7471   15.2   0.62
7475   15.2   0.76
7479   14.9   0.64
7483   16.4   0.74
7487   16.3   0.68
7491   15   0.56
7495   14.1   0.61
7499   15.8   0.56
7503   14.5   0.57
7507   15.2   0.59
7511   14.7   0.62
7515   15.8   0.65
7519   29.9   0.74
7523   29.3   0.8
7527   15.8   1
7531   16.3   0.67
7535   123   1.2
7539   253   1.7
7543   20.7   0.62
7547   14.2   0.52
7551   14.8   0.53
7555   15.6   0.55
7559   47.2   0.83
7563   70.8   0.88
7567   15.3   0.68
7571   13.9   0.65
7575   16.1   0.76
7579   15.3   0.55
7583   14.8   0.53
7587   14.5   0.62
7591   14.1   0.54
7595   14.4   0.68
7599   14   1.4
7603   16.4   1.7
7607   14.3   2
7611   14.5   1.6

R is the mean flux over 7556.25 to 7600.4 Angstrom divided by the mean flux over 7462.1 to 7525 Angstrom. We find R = 1.3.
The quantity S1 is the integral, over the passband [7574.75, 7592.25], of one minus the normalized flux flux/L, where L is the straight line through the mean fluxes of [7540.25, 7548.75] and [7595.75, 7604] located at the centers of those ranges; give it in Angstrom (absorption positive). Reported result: 5.5 Angstrom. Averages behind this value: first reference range 38.3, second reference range 14.9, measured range 14.9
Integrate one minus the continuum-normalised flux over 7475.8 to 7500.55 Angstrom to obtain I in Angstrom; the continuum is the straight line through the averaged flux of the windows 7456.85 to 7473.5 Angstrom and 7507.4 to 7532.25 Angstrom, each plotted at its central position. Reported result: 2.07 Angstrom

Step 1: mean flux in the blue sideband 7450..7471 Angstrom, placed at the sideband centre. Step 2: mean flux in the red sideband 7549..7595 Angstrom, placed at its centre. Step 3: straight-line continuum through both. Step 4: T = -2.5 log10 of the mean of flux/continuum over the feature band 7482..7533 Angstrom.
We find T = 0.016 mag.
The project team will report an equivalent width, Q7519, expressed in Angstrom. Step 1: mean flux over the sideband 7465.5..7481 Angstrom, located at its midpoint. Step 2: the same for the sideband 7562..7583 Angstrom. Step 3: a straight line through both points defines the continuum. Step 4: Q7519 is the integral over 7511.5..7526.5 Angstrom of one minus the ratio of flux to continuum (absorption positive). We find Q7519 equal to -3.4 Angstrom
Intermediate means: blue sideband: 15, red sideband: 23.1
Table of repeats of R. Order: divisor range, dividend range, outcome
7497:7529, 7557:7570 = 2.23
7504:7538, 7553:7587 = 0.66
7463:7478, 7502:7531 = 1.29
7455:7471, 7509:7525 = 1.56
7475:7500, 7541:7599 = 1.38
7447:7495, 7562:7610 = 1.22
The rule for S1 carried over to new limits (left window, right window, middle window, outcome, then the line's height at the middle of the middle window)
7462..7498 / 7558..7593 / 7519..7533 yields -1.8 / 19.4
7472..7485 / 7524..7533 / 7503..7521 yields -1.6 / 16.8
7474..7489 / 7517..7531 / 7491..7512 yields 4.9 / 19.5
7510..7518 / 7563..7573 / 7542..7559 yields 2.6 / 23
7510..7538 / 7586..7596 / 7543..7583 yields 3.1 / 26.5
